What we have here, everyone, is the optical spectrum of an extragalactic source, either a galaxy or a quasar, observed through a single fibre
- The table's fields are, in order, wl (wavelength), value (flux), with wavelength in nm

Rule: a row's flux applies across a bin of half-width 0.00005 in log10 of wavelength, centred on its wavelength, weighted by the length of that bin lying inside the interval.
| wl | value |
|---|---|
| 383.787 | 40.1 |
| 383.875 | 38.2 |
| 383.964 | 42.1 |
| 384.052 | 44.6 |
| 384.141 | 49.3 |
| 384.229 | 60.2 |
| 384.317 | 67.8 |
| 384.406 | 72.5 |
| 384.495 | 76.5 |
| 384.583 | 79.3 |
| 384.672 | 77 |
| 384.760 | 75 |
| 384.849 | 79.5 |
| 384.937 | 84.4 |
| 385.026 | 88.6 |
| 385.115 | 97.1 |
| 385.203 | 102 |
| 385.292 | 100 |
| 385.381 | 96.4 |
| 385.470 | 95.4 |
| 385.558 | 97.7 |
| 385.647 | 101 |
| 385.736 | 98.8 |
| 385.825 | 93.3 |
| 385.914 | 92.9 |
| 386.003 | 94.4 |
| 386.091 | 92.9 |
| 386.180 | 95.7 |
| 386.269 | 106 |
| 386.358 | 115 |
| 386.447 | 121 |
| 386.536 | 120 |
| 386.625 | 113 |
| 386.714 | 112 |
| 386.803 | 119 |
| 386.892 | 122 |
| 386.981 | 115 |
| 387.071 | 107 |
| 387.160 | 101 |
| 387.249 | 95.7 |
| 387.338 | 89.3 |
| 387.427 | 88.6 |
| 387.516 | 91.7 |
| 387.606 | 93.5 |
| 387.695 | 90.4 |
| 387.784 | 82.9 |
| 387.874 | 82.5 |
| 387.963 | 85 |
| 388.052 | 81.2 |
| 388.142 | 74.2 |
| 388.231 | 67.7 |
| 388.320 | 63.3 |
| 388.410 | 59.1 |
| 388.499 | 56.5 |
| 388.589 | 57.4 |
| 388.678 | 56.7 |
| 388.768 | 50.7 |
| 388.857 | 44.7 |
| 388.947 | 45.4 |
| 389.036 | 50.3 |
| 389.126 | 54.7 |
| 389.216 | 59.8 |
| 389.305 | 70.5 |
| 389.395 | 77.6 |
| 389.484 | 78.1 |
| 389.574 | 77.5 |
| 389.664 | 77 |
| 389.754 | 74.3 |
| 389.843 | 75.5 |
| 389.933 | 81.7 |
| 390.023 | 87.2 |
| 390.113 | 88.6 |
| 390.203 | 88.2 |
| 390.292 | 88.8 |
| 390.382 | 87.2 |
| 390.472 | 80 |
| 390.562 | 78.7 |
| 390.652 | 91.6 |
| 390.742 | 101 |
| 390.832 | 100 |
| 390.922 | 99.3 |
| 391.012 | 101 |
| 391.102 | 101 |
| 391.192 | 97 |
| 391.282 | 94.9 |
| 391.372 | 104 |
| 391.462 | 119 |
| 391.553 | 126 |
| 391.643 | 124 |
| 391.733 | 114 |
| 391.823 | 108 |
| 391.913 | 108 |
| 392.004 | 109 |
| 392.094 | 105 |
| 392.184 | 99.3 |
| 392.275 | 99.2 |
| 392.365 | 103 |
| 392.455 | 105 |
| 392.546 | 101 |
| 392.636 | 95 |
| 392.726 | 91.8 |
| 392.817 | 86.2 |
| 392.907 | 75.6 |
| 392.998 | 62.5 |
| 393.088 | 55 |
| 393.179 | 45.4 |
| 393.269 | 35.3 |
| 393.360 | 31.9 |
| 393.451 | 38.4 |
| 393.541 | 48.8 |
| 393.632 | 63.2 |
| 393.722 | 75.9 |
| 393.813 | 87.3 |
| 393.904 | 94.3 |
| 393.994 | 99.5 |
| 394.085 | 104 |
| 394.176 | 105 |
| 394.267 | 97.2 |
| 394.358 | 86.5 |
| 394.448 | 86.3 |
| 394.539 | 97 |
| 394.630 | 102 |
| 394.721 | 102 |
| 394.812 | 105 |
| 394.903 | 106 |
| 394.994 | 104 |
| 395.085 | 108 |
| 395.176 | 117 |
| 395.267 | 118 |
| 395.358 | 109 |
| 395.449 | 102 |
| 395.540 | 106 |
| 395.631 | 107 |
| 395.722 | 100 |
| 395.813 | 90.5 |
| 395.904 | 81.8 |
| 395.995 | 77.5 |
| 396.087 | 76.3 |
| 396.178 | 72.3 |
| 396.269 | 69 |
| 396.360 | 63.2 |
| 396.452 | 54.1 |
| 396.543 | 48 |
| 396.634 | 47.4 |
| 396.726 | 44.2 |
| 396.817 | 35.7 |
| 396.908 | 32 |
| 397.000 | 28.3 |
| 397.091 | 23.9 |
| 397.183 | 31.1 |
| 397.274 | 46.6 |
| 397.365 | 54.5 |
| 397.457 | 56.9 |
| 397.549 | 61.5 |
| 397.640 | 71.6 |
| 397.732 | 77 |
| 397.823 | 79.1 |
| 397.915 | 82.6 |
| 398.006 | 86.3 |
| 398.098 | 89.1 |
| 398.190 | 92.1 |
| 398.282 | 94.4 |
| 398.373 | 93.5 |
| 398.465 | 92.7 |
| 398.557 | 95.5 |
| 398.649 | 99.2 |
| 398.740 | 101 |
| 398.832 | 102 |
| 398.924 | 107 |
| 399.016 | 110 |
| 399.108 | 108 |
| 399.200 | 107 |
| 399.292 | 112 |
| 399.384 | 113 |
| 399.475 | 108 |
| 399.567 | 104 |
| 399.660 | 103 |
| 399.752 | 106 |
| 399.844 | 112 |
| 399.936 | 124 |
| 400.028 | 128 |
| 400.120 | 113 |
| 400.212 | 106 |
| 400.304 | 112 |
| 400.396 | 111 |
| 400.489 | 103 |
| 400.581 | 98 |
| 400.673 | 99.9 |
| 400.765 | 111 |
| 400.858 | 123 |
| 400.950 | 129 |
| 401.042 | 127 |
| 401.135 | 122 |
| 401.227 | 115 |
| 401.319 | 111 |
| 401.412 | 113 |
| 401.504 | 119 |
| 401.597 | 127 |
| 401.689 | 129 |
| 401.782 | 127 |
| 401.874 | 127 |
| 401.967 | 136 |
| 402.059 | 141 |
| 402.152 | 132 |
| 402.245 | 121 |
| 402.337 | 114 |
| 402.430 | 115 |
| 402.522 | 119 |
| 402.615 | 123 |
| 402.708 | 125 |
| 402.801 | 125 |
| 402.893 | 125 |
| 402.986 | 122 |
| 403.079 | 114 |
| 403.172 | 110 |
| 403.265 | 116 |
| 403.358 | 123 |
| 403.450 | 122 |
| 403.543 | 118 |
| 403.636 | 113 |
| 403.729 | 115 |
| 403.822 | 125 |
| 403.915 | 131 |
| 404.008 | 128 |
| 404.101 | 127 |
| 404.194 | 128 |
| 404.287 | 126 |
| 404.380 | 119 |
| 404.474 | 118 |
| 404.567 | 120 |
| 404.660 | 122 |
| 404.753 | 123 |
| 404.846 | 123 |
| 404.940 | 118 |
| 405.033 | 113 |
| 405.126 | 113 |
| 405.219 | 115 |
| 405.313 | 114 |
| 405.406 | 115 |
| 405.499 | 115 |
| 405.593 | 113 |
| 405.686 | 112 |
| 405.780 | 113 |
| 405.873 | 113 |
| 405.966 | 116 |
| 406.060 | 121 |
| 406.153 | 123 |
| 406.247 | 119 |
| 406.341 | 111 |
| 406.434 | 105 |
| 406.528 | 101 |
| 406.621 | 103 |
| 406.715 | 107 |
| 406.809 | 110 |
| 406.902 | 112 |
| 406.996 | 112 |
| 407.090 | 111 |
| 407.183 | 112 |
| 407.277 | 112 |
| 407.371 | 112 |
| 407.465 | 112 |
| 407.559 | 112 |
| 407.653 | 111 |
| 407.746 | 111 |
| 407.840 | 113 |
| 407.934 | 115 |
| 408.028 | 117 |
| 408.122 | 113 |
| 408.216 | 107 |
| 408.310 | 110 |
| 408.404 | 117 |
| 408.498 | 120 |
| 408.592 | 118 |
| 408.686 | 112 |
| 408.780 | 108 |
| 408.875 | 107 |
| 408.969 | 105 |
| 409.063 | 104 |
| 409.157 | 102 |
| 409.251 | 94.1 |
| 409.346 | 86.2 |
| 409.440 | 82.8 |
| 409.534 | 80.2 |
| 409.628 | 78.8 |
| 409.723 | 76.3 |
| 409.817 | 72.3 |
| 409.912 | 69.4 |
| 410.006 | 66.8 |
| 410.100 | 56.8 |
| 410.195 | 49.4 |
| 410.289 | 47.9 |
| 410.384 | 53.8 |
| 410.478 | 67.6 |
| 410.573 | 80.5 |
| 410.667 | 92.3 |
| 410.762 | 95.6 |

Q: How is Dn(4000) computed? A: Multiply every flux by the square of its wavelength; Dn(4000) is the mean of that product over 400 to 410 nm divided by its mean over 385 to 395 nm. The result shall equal 1.4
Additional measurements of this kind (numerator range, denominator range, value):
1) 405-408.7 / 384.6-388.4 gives 1.32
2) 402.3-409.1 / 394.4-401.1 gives 1.33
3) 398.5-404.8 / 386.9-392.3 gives 1.44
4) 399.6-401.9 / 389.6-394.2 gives 1.37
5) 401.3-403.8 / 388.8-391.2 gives 1.63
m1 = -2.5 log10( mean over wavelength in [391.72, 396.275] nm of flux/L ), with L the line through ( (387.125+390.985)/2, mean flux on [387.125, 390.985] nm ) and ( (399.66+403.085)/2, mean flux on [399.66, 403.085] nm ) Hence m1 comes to 0.05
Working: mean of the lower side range 77.4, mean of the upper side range 119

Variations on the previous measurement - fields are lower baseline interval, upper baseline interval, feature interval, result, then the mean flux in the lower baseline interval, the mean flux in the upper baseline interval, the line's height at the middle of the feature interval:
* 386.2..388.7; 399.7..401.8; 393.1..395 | 0.28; 92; 116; 104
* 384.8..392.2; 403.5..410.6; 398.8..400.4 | -0.11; 90.3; 106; 99.7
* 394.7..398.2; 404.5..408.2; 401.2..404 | -0.23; 75.4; 114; 99.2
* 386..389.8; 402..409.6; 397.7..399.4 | 0.06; 83.8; 115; 102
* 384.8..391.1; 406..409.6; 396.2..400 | 0.23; 87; 108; 98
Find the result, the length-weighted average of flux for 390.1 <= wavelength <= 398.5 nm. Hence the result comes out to 84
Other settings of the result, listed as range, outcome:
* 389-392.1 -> 90.8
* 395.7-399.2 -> 73.3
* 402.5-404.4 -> 122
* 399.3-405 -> 119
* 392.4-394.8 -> 80.2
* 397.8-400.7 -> 103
